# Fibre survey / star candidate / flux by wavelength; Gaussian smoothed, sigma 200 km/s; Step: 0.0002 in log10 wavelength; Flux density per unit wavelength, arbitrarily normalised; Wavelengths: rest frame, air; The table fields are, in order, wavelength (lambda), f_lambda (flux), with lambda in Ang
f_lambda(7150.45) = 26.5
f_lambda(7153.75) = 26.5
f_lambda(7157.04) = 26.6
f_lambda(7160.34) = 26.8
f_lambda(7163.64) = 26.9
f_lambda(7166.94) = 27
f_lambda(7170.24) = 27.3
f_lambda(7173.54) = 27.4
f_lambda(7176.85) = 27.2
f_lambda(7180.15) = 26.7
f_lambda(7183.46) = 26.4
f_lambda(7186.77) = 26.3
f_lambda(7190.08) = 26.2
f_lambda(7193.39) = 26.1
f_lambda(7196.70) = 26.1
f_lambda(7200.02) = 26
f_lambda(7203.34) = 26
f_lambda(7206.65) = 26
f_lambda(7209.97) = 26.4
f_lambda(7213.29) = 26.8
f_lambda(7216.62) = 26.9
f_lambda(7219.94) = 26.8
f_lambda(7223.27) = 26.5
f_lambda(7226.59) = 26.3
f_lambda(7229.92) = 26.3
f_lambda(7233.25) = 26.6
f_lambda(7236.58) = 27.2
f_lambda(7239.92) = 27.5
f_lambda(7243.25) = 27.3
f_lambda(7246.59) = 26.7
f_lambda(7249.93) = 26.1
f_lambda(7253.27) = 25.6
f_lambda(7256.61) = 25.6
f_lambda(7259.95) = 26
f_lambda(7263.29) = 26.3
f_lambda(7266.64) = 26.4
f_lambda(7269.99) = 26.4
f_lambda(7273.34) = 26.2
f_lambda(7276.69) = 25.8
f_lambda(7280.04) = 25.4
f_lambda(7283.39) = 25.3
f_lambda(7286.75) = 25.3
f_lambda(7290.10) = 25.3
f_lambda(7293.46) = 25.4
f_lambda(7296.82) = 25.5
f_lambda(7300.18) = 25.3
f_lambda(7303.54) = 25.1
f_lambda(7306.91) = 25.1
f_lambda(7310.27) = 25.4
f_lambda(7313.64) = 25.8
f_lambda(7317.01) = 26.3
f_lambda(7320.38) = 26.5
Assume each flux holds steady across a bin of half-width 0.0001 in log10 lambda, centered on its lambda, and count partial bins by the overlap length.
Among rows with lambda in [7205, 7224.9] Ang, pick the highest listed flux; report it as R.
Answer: 26.9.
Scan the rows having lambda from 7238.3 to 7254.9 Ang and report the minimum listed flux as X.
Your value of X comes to 25.6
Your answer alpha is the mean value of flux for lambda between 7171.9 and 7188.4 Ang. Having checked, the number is 26.8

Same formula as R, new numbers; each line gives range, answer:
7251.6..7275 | 26.4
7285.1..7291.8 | 25.3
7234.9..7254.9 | 27.5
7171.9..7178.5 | 27.4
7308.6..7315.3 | 25.8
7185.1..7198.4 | 26.3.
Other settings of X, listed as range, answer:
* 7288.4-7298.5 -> 25.3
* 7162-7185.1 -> 26.4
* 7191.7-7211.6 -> 26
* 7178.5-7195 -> 26.1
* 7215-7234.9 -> 26.3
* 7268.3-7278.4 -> 25.8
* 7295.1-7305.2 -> 25.1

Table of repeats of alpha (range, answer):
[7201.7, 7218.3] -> 26.4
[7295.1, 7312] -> 25.3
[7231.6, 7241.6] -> 27.1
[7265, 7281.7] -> 26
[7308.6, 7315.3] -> 25.6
